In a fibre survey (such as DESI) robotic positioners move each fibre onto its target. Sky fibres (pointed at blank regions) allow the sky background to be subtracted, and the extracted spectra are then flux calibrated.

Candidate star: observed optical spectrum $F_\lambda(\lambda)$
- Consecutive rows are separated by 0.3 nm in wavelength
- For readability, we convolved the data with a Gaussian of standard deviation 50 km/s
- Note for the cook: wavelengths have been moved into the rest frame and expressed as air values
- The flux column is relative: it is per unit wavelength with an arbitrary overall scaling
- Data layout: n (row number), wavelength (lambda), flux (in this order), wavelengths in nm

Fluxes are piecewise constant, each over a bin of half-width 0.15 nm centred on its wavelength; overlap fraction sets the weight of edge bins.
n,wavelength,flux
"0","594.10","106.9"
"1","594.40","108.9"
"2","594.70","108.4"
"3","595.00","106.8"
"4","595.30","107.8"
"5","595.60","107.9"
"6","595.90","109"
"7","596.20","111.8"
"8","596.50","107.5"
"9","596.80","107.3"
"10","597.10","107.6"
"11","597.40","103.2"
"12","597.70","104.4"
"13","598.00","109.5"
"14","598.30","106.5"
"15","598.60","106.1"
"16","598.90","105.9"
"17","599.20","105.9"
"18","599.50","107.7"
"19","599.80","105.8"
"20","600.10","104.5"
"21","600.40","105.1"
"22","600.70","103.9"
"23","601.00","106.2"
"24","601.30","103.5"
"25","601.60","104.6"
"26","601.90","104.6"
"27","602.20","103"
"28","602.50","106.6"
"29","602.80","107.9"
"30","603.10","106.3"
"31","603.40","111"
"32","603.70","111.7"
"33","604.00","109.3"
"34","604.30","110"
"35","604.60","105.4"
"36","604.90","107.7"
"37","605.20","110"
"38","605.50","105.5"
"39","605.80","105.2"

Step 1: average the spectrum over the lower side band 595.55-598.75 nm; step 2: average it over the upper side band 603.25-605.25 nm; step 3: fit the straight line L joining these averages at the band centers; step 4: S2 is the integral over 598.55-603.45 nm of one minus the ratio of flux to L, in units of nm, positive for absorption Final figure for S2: 0.122 nm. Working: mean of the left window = 107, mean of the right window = 109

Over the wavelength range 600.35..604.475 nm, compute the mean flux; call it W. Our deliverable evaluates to 107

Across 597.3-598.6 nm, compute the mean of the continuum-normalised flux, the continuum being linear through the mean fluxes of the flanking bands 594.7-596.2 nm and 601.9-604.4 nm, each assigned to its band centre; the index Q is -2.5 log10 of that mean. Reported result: 0.02 mag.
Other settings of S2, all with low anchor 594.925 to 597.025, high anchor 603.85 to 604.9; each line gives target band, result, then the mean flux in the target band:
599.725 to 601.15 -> 0.042 nm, 105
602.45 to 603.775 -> -0.006 nm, 109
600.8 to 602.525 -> 0.058 nm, 105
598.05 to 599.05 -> 0.016 nm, 106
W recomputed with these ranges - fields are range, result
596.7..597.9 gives 106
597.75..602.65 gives 106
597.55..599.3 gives 106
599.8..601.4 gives 105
